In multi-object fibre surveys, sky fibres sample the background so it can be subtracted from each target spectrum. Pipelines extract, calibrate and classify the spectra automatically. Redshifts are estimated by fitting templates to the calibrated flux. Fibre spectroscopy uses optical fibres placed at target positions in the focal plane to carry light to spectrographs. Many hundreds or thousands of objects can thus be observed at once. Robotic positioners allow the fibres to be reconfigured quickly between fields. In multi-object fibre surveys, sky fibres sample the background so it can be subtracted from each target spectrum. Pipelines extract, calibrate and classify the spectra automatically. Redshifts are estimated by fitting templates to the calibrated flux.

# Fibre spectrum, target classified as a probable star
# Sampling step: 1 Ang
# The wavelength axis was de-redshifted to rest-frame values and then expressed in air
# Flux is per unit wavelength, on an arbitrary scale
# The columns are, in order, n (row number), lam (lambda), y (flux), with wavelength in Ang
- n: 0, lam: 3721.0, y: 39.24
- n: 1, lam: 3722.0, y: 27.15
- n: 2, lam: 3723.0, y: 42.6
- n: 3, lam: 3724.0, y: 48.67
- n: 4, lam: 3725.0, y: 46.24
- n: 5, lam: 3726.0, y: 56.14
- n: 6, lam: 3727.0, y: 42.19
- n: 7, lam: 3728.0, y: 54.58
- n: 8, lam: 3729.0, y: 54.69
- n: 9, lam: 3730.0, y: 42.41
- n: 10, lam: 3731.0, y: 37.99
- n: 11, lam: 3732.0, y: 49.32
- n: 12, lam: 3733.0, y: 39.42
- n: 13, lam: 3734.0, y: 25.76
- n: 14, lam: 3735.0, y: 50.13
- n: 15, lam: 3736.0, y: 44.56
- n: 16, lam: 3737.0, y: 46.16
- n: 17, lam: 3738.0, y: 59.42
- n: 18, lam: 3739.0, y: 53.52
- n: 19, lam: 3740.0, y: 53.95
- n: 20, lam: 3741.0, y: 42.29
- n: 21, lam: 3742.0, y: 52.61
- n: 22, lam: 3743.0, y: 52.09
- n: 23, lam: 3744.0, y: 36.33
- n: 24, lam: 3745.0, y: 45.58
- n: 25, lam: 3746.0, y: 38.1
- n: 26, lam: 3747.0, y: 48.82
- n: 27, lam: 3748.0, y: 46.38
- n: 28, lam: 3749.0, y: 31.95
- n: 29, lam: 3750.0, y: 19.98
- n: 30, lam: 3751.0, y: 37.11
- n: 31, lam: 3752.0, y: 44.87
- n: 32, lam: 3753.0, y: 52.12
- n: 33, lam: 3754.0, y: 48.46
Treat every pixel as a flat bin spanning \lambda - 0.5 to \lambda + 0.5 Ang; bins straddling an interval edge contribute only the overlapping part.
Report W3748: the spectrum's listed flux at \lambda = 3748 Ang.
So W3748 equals 46.38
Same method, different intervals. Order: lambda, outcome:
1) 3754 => 48.46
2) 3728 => 54.58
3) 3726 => 56.14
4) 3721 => 39.24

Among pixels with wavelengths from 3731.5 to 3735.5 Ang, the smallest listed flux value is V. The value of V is 25.76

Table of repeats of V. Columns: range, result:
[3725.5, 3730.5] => 42.19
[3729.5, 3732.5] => 37.99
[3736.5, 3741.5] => 42.29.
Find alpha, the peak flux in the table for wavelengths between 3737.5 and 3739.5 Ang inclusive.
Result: 59.42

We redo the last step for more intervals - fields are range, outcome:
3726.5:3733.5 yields 54.69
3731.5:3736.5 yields 50.13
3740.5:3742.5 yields 52.61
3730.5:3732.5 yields 49.32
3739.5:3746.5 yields 53.95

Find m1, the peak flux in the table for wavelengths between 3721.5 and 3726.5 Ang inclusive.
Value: 56.14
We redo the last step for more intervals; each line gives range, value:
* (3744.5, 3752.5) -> 48.82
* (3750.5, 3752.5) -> 44.87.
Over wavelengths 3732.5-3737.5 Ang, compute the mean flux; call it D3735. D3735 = 41.2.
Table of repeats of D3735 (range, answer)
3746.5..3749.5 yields 42.4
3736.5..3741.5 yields 51.1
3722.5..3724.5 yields 45.6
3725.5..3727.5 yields 49.2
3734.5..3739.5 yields 50.8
